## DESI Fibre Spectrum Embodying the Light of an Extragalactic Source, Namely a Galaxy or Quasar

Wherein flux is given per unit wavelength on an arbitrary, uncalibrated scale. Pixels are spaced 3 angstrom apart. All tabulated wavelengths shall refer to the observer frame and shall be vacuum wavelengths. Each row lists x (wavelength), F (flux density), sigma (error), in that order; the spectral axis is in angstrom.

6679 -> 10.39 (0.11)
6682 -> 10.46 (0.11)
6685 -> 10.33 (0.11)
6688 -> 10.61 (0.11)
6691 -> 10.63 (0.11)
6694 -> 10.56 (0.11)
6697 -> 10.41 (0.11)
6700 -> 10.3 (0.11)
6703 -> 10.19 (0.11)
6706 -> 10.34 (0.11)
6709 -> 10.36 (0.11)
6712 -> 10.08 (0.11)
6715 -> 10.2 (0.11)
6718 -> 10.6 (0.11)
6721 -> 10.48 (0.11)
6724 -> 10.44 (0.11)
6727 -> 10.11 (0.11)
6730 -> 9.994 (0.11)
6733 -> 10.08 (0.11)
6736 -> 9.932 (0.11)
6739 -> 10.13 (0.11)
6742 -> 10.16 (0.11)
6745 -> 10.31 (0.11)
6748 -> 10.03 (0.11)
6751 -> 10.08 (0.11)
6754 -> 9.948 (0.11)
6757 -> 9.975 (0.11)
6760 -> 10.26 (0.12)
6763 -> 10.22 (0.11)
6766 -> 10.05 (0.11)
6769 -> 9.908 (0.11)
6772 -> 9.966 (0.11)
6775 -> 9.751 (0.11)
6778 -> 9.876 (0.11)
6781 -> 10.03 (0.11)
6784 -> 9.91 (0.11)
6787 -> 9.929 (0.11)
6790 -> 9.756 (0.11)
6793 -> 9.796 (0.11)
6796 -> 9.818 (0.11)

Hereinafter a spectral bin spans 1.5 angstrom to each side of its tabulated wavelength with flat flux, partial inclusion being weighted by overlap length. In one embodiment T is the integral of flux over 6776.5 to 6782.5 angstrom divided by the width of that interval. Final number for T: 9.95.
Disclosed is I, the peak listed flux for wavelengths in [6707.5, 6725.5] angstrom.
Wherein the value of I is 10.6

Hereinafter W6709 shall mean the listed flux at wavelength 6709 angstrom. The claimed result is 10.36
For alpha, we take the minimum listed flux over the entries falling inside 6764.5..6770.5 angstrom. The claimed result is 9.908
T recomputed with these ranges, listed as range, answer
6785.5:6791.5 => 9.84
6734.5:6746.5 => 10.1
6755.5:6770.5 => 10.1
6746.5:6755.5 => 10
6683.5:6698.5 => 10.5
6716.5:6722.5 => 10.5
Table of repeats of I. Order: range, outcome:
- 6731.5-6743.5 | 10.16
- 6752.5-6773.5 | 10.26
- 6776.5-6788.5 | 10.03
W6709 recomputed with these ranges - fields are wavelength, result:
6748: 10.03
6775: 9.751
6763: 10.22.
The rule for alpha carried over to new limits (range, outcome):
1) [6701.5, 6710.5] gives 10.19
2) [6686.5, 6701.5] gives 10.3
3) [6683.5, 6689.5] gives 10.33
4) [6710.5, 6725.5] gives 10.08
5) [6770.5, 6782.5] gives 9.751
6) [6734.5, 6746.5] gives 9.932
